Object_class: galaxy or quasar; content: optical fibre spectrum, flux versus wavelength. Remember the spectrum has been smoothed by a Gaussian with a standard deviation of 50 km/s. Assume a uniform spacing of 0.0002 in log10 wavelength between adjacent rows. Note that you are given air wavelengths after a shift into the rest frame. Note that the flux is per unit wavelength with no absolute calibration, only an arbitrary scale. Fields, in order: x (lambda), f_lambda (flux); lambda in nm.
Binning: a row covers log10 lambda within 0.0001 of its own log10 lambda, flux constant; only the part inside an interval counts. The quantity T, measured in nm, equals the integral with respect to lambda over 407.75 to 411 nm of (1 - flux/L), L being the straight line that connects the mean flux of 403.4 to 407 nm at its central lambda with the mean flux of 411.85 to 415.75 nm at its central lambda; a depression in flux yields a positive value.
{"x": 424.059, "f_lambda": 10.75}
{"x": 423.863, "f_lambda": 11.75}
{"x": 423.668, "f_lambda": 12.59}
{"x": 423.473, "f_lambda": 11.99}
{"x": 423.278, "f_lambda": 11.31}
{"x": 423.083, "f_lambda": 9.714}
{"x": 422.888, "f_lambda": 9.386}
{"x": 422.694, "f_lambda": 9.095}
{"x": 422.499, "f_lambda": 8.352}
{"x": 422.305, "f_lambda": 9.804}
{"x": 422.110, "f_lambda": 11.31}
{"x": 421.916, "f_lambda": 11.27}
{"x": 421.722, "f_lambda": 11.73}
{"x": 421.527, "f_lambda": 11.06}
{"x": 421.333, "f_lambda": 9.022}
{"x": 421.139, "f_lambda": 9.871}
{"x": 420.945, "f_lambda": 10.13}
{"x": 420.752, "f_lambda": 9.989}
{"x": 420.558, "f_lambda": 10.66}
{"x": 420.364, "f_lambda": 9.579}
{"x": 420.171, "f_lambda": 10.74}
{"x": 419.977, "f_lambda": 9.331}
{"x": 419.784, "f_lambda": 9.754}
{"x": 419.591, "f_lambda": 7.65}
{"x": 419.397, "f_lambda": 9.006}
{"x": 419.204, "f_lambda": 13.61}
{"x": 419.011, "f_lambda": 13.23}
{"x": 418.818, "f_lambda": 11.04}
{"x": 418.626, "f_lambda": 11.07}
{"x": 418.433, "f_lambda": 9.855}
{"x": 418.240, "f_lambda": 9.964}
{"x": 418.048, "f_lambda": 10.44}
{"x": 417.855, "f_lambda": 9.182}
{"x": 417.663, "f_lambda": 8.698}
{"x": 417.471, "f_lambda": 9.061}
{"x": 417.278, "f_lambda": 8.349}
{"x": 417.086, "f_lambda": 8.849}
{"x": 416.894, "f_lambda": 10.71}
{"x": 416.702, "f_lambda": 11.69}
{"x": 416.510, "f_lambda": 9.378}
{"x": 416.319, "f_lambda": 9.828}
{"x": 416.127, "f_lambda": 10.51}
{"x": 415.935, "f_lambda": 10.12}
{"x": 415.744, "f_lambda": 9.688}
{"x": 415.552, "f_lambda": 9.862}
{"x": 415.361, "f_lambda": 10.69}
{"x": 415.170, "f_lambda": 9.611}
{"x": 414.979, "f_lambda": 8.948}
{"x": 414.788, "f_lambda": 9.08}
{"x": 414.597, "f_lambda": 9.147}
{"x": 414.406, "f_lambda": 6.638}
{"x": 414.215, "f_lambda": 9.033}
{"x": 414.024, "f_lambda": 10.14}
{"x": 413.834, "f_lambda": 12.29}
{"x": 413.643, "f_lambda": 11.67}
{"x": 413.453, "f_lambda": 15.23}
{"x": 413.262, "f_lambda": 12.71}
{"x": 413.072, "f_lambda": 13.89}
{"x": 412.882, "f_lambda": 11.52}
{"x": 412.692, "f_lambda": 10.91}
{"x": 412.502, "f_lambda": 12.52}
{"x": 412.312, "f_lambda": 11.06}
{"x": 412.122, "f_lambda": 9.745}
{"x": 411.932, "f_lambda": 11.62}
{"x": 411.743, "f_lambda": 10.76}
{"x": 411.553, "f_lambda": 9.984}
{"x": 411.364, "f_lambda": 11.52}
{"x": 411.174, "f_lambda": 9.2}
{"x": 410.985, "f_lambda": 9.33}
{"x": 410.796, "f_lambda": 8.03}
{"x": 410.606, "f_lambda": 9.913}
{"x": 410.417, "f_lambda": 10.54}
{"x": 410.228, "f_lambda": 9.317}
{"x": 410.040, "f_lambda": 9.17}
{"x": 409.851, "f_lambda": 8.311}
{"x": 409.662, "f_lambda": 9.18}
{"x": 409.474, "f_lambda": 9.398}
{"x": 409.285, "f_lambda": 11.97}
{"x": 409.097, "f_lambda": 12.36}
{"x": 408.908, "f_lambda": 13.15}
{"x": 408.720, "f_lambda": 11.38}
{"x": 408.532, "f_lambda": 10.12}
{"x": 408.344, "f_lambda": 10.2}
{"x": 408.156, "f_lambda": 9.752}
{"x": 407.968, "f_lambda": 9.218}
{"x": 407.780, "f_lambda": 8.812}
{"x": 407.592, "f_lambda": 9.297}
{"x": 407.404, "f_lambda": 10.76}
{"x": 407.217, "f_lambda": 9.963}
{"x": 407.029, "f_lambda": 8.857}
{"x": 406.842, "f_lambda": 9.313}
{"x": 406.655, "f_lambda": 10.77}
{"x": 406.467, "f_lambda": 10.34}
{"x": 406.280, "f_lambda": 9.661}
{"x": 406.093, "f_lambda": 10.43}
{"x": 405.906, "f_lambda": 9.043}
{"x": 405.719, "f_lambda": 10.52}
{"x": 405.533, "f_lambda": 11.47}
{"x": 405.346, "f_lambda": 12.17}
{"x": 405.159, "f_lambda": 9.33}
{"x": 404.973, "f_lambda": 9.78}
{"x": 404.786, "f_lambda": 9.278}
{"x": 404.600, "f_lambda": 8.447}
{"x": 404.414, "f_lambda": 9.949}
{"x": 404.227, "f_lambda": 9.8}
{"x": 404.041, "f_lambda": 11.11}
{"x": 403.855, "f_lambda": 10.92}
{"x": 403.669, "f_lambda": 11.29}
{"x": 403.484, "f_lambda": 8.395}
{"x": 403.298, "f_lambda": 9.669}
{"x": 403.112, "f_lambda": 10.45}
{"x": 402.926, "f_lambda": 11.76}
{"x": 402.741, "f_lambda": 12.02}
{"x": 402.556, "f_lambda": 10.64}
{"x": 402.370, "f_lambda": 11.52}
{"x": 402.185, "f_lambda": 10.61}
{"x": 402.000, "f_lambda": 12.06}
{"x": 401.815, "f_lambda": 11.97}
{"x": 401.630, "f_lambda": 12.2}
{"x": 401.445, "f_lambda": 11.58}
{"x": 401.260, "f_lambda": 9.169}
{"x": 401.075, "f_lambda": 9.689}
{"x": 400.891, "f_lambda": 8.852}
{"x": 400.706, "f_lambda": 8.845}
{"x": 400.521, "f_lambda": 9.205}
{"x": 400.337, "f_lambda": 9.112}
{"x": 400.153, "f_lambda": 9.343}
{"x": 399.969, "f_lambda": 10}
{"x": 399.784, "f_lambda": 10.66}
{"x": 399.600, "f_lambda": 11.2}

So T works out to 0.117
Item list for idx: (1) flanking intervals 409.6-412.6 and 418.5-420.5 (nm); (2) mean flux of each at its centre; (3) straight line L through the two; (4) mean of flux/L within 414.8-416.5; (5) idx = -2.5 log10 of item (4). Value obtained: 0.05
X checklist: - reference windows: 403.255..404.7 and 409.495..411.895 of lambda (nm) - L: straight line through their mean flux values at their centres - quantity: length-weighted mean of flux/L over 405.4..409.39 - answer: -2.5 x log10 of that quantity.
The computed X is -0.061 mag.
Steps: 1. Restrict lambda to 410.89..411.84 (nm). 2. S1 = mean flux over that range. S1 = 10.2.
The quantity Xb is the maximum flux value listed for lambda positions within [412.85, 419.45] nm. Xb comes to 15.23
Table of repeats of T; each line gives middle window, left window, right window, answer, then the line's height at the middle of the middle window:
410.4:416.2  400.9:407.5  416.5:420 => -0.18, 10.2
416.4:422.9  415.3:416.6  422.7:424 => 0.24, 10.5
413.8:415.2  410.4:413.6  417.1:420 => 0.19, 10.7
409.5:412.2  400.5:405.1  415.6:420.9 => 0.12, 10.2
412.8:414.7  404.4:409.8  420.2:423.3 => -0.20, 10.1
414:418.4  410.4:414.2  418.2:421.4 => 0.46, 10.7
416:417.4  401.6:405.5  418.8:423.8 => 0.08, 10.5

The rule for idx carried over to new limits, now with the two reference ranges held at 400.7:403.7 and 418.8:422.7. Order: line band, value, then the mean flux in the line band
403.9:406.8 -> 0.05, 10.1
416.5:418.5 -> 0.08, 9.66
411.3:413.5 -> -0.12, 11.7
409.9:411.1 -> 0.13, 9.34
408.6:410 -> -0.02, 10.7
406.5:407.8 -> 0.09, 9.76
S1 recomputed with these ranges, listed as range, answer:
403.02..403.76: 9.95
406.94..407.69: 9.71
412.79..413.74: 13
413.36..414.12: 12.3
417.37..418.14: 9.33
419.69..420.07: 9.55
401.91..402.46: 11.4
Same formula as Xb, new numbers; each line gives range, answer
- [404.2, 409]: 13.15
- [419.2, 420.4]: 13.61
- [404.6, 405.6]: 12.17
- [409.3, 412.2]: 11.62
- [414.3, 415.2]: 9.611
